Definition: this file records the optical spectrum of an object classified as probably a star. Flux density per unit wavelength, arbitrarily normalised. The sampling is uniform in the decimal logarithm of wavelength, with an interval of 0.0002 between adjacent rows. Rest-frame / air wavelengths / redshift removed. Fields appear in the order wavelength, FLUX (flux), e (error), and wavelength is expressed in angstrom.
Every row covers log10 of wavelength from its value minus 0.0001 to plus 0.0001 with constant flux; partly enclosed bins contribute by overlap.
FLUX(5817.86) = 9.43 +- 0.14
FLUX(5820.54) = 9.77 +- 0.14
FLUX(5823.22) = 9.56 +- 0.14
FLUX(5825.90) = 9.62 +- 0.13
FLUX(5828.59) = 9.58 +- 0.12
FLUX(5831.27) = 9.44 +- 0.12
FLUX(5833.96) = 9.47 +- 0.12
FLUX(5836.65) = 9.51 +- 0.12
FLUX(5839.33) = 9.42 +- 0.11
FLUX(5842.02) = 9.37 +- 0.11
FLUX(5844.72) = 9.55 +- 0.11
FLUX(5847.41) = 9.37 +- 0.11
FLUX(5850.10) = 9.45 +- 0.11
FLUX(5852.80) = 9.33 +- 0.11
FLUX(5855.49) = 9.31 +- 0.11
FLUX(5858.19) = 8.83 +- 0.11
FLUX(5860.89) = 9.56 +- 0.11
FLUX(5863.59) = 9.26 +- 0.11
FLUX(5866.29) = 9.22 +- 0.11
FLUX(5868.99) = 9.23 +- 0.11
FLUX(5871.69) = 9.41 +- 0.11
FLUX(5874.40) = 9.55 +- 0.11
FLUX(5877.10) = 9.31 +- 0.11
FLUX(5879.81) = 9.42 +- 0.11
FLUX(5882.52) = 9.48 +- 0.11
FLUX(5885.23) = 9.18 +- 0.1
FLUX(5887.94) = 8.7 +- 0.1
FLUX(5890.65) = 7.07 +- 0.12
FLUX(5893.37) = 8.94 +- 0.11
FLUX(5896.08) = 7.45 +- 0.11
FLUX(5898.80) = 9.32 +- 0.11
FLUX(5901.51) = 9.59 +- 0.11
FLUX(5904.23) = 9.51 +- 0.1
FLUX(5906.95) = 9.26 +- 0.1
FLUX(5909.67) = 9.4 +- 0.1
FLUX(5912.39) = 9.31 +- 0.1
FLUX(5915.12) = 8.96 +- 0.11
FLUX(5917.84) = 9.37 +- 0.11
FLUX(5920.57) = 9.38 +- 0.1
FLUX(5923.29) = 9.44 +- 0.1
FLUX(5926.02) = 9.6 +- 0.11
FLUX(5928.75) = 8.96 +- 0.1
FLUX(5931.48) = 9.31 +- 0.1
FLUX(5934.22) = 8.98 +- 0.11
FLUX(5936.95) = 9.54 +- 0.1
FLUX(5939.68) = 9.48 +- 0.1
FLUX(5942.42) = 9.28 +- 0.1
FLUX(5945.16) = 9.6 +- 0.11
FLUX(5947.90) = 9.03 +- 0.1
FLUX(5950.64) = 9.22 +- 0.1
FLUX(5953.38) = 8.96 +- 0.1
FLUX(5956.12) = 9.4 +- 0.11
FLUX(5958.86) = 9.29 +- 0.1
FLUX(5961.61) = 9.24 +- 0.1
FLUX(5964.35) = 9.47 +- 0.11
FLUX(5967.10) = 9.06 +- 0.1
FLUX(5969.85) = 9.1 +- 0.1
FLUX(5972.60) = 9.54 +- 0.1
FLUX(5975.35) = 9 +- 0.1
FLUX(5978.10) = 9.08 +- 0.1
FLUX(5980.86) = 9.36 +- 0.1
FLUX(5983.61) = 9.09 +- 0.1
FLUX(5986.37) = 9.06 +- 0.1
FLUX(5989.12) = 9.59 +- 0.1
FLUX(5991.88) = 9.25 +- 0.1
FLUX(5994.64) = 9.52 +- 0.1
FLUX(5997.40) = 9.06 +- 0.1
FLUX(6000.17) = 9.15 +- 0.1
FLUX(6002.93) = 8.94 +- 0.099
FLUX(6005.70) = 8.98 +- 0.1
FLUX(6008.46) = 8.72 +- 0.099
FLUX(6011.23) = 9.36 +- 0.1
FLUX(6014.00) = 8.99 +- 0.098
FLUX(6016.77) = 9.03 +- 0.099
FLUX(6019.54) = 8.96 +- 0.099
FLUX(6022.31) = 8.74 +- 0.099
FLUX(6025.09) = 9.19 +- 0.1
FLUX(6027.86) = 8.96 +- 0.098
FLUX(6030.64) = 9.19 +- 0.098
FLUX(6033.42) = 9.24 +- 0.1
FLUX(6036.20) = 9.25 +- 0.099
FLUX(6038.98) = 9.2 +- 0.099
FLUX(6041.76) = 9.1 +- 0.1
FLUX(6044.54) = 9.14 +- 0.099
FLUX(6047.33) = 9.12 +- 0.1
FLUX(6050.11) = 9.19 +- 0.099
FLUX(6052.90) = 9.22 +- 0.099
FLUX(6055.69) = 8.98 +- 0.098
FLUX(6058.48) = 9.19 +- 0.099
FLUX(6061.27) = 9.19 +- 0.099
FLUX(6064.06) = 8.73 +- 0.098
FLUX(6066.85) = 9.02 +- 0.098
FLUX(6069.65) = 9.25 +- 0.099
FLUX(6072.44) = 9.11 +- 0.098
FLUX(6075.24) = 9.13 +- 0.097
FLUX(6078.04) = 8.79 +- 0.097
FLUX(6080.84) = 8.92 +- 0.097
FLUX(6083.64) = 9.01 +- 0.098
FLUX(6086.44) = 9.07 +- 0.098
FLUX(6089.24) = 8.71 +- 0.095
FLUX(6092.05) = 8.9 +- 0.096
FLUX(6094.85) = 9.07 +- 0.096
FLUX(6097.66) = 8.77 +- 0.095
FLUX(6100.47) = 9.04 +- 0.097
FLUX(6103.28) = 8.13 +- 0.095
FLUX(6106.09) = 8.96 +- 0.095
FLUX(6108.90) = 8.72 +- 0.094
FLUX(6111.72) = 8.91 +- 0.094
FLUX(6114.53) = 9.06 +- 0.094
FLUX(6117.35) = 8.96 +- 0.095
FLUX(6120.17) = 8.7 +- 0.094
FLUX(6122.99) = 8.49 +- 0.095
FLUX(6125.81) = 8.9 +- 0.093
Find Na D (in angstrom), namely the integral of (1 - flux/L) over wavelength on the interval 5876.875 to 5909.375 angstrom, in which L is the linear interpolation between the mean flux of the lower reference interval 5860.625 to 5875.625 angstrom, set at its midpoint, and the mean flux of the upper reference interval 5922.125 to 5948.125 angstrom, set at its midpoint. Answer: 1.4 angstrom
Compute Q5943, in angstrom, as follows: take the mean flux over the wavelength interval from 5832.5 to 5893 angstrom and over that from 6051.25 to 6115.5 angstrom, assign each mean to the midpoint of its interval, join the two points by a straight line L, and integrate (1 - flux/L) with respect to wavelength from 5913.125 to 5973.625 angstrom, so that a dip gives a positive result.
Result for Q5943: -1.05 angstrom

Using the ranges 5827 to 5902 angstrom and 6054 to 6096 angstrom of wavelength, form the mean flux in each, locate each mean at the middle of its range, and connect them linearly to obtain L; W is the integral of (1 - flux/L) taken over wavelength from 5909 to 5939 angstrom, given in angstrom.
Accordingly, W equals -0.53 angstrom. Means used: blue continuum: 9.19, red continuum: 9.01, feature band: 9.3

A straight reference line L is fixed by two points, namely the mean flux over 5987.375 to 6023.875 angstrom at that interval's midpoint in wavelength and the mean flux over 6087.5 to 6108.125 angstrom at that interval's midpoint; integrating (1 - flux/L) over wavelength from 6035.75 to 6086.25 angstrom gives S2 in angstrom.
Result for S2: -0.9 angstrom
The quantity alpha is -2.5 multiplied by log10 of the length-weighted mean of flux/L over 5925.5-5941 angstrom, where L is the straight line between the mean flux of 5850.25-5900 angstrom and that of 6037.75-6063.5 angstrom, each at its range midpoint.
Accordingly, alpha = -0.027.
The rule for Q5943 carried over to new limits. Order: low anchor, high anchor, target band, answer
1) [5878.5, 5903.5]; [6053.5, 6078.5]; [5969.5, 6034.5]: -1.2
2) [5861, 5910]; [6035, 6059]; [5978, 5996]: -0.3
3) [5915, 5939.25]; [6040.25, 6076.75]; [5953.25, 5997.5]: -0.1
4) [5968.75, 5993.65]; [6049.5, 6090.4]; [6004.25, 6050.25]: 0.3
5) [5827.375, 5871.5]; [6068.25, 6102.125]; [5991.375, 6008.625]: 0.0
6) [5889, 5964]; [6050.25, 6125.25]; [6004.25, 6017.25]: 0.0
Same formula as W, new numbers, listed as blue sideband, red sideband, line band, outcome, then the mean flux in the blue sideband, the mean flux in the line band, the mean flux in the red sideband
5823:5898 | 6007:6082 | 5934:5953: -0.3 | 9.19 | 9.31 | 9.07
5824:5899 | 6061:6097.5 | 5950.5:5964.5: -0.2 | 9.19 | 9.25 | 8.98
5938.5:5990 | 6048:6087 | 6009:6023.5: 0.2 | 9.25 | 9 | 9.06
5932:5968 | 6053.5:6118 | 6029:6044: -0.2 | 9.28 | 9.19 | 8.94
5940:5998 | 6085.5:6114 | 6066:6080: -0.2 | 9.25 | 9.05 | 8.83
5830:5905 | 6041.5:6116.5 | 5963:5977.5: -0.2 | 9.18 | 9.22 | 8.98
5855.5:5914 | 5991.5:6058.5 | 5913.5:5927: -0.4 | 9.1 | 9.34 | 9.1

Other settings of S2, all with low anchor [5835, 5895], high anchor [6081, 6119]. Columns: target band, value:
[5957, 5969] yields -0.3 angstrom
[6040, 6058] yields -0.4 angstrom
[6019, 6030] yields 0.0 angstrom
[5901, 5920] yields -0.4 angstrom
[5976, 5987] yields -0.1 angstrom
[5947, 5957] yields -0.1 angstrom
